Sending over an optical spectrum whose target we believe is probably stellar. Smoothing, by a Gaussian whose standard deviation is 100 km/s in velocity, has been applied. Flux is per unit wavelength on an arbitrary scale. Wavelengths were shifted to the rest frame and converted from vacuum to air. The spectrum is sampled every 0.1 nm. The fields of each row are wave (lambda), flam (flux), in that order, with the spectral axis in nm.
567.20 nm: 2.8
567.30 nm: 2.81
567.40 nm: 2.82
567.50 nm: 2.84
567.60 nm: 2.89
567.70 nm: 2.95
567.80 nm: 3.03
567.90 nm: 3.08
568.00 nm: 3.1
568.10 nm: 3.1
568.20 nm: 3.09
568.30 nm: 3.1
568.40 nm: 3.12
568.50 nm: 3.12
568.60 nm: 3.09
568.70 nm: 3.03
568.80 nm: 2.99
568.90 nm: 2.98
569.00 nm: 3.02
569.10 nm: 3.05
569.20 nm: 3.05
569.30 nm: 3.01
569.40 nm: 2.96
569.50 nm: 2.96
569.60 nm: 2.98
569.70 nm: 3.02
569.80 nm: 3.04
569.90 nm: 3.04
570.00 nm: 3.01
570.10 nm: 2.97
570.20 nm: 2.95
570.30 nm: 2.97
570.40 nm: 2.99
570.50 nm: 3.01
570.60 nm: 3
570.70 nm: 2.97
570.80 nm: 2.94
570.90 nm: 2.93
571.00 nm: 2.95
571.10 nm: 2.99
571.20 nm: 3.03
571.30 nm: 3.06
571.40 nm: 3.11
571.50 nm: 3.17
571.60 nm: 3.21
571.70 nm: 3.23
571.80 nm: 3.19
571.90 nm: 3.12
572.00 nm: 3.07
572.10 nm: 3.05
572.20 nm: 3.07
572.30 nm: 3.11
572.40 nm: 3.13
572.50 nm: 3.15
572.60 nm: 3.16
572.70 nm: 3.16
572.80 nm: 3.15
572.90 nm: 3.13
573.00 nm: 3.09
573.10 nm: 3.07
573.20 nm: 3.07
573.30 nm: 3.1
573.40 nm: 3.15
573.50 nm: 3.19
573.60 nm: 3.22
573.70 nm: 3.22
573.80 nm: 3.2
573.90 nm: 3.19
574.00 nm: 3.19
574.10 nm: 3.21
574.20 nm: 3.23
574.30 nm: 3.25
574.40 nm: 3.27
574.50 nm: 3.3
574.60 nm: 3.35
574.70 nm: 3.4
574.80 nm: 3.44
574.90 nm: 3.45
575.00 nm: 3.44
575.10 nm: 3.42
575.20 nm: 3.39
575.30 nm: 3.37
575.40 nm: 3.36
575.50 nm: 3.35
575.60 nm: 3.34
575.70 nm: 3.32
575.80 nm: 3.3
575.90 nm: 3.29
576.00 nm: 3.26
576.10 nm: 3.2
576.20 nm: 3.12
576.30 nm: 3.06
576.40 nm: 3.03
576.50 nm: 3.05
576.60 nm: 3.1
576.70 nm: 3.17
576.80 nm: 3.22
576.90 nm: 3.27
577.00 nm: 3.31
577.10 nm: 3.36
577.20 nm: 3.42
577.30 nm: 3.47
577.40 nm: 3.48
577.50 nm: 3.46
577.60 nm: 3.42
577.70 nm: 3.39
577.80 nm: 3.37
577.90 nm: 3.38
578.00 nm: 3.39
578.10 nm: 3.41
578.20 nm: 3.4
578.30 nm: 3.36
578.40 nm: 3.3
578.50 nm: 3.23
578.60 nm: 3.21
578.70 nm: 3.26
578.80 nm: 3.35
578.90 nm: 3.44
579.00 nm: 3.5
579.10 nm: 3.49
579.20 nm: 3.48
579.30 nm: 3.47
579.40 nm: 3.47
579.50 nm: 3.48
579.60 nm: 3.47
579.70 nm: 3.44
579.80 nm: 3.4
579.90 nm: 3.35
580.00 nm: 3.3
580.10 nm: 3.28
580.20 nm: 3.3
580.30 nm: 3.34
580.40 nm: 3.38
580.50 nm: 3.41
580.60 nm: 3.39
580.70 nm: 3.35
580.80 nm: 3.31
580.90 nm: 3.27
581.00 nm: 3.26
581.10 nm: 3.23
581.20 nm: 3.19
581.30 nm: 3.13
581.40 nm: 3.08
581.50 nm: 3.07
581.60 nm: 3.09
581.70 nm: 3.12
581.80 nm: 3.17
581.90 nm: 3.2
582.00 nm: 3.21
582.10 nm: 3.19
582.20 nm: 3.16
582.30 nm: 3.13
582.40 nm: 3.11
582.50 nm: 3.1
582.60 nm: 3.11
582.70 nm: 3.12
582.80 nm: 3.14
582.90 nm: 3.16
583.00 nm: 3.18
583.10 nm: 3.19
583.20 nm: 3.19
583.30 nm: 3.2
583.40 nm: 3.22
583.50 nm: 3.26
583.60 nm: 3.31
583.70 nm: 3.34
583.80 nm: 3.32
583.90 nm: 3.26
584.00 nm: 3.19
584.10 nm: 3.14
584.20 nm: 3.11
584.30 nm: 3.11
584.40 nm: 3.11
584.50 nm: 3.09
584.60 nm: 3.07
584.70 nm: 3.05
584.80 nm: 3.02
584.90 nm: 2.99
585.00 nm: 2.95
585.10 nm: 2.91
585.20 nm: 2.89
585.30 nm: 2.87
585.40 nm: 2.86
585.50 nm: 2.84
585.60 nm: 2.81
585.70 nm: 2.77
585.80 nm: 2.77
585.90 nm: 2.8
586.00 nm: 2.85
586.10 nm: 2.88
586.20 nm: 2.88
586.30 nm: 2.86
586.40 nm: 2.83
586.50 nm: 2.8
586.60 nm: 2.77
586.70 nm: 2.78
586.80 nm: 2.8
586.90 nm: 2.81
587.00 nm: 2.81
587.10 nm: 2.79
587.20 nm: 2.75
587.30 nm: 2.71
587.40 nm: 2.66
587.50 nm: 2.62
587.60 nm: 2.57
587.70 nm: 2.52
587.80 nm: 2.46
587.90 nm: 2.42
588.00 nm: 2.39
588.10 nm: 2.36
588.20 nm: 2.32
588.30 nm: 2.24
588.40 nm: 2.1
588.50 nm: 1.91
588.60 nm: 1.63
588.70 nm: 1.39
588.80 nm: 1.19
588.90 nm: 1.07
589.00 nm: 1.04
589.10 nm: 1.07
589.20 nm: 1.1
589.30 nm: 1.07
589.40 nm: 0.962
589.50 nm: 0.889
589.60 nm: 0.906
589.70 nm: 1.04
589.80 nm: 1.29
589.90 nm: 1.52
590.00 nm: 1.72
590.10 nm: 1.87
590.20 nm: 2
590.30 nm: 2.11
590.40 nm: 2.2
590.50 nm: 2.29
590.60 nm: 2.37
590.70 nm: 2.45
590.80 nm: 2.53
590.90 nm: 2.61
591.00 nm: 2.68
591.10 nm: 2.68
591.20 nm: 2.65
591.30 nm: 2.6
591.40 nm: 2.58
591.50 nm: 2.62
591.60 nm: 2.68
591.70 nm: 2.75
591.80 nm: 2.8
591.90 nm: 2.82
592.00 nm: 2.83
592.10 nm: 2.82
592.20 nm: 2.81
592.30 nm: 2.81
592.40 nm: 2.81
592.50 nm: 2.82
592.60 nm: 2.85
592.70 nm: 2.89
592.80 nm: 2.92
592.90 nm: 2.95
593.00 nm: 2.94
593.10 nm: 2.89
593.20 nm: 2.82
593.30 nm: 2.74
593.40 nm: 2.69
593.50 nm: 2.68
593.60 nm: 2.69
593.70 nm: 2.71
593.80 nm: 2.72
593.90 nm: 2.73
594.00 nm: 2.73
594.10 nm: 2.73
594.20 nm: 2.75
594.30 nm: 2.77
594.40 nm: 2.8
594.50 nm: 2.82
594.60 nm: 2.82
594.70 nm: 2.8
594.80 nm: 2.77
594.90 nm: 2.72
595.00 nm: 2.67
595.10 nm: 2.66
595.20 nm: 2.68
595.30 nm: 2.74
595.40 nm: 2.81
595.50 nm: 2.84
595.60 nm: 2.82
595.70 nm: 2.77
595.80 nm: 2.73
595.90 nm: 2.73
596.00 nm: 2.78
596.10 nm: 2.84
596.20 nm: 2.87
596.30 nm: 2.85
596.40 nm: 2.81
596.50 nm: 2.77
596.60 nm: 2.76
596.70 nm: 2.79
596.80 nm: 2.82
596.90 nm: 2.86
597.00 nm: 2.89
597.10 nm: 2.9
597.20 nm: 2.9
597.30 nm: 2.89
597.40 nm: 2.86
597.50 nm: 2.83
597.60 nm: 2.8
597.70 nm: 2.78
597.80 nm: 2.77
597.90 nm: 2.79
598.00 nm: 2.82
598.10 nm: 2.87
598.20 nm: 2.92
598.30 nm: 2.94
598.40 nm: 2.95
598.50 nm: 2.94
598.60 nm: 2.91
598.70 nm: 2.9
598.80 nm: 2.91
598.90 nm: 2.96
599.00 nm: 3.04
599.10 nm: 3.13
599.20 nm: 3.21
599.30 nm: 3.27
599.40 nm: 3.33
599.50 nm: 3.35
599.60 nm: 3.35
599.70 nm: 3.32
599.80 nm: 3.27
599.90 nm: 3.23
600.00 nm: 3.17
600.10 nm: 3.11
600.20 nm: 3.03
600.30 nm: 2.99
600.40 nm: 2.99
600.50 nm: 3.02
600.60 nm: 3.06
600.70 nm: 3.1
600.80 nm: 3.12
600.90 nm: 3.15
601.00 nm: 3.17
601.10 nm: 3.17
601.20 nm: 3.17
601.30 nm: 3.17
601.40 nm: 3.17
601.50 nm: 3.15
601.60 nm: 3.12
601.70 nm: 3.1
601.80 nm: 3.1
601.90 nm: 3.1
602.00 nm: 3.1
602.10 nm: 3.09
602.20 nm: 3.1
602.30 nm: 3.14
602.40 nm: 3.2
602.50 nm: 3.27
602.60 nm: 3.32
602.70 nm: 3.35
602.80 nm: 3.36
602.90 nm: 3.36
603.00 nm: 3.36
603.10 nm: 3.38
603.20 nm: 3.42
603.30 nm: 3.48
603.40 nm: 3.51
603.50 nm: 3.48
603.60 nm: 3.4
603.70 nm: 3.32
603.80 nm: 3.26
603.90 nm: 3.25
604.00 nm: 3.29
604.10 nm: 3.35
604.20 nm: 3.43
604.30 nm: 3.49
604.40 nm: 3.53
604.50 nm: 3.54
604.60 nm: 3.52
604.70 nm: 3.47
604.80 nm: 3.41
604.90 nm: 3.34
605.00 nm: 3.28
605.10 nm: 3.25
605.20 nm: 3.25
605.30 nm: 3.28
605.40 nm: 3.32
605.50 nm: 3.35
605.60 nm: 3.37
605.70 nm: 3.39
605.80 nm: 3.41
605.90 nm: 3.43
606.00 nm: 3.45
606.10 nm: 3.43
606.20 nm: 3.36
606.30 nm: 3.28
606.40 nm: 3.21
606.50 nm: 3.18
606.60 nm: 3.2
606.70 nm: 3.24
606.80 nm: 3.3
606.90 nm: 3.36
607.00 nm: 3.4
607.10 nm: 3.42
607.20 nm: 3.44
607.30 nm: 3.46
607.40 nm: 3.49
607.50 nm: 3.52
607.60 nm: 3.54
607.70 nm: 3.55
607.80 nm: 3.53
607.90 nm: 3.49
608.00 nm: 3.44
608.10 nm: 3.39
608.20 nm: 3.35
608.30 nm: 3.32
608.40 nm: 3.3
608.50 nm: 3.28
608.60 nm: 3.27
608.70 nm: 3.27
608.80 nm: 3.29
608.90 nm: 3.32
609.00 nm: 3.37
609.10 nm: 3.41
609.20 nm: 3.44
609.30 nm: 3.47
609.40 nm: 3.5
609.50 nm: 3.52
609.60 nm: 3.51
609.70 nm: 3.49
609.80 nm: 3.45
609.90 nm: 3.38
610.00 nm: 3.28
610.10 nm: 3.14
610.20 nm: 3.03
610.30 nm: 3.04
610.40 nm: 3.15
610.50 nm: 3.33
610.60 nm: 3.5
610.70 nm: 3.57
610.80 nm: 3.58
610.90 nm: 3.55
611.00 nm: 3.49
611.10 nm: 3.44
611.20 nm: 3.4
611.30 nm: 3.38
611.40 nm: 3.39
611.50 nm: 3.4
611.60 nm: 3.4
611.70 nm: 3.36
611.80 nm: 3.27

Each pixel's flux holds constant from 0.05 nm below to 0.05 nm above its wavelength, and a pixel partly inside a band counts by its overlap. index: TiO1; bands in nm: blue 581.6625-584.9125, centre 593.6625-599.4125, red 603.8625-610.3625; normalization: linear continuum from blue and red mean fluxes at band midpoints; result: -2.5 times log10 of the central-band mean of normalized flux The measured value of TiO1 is 0.16 mag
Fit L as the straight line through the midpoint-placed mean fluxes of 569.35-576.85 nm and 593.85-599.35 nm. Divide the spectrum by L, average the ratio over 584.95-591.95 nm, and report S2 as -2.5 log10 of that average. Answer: 0.27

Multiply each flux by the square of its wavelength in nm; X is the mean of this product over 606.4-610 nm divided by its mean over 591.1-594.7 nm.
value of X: 1.29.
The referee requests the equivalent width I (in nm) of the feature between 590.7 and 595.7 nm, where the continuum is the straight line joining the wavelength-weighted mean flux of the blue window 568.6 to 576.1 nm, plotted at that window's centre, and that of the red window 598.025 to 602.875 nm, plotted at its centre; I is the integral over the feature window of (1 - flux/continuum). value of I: 0.60 nm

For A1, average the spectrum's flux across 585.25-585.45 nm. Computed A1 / 2.86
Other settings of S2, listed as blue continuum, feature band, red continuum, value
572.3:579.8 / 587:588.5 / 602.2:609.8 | 0.317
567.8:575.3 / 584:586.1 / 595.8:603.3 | 0.047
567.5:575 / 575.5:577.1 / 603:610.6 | -0.025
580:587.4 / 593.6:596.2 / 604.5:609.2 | 0.166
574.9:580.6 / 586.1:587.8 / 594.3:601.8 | 0.155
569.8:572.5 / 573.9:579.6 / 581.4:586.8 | -0.096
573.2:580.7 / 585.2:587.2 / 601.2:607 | 0.176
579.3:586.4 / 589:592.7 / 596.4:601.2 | 0.373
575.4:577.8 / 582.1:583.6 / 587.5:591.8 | -0.189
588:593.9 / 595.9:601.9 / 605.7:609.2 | -0.081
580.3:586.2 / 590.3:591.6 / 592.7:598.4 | 0.163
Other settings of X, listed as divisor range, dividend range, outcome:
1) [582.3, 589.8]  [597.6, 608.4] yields 1.33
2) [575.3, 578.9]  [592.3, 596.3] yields 0.89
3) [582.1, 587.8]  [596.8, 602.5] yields 1.08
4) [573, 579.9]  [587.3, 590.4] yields 0.56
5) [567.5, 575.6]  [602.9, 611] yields 1.22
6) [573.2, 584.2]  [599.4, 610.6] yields 1.10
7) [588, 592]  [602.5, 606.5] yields 1.80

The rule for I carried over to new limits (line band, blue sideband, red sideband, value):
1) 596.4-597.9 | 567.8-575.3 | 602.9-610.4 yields 0.22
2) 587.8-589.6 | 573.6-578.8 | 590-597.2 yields 0.80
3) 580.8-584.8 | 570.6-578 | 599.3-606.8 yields 0.08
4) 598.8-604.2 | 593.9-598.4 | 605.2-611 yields -0.28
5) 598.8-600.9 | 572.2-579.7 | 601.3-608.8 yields 0.11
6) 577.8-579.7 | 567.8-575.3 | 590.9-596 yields -0.25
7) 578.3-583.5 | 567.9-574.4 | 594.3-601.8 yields -0.40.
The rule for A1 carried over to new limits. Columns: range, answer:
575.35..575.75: 3.34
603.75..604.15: 3.29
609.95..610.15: 3.21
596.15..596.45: 2.84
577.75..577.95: 3.37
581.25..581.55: 3.09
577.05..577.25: 3.39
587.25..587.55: 2.66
